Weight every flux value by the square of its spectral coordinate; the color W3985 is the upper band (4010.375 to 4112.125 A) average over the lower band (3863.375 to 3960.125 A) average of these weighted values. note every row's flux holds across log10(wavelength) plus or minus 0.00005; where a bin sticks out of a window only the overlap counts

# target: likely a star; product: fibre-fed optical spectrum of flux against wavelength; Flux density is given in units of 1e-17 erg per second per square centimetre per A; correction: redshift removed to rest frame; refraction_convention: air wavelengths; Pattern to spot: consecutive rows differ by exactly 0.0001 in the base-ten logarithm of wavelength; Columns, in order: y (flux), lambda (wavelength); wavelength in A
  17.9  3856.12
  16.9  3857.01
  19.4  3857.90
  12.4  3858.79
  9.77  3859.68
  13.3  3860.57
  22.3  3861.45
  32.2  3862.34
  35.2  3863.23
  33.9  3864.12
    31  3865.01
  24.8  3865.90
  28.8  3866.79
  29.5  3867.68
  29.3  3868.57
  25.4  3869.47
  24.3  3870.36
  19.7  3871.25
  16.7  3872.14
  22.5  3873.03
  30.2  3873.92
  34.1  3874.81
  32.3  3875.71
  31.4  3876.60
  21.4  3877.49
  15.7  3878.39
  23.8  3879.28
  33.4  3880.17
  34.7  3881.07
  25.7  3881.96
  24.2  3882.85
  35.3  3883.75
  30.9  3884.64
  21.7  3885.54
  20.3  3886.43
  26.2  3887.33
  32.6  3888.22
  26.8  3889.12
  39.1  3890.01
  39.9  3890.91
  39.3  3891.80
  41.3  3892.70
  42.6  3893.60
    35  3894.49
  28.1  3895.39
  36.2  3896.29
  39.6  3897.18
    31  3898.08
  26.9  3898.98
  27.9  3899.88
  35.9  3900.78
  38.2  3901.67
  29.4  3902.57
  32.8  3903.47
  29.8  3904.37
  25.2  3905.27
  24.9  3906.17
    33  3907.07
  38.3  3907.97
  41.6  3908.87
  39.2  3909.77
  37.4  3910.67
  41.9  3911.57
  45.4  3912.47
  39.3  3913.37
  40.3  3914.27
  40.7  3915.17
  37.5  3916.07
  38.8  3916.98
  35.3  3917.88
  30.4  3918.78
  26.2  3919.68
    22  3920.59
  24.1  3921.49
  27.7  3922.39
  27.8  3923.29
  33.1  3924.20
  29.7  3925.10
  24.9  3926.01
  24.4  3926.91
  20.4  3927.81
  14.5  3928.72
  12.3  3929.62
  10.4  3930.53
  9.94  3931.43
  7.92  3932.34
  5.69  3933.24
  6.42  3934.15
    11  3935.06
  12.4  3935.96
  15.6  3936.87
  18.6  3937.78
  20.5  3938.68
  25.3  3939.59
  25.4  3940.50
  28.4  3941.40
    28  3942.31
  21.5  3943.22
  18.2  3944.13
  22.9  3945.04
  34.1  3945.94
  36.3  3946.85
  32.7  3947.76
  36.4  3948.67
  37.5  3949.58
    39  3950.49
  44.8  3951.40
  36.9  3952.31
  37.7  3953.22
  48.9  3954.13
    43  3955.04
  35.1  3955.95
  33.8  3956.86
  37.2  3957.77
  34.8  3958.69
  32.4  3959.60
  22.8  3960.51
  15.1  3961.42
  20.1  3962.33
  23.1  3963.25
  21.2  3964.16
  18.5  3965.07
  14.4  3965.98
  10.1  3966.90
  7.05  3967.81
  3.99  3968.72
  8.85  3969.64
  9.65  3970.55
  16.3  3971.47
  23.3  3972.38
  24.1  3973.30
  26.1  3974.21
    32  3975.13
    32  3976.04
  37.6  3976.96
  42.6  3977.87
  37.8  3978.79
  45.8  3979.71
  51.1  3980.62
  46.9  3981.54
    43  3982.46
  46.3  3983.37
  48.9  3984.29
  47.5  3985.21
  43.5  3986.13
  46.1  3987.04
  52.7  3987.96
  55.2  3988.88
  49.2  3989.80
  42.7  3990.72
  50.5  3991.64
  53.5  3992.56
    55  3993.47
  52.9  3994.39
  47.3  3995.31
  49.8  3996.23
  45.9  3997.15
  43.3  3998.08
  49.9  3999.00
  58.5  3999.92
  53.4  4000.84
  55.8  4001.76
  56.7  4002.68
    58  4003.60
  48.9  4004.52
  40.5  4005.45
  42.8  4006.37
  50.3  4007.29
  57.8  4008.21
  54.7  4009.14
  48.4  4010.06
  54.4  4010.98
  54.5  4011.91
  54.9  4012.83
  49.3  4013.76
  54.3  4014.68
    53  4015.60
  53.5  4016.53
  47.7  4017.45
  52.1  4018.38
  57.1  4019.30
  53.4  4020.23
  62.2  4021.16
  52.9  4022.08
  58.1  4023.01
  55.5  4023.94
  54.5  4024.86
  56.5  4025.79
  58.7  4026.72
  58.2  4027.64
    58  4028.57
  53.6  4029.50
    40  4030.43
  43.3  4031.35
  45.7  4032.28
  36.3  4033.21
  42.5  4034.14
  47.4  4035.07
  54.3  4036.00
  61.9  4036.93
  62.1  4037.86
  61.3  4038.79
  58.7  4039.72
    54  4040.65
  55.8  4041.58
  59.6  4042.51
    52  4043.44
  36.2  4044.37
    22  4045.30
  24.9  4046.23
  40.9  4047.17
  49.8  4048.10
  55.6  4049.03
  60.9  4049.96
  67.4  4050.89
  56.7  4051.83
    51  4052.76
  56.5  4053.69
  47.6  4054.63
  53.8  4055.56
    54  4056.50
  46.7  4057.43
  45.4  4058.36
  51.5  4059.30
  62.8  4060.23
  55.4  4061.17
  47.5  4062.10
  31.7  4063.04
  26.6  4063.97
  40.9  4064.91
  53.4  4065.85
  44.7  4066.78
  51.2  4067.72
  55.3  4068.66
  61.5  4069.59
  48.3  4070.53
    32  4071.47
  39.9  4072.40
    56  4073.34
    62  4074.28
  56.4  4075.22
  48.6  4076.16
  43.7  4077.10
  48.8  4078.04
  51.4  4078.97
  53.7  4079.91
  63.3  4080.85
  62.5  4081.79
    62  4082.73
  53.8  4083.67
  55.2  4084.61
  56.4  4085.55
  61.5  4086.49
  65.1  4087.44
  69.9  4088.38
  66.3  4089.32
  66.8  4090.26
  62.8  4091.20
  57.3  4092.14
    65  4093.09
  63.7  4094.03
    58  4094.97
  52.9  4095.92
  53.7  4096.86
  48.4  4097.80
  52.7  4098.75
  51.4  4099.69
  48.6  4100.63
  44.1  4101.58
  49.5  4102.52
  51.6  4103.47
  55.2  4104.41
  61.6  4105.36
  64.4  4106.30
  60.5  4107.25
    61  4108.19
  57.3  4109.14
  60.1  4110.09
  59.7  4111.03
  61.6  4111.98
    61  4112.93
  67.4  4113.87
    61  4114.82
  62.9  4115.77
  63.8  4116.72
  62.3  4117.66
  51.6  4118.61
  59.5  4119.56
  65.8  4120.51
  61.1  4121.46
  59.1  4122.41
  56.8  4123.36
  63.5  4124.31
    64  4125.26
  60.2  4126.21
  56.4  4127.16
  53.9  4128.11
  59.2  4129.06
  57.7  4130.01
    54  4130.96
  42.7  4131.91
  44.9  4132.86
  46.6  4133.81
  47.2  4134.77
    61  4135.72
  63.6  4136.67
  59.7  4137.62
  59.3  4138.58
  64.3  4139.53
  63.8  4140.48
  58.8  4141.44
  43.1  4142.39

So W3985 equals 1.95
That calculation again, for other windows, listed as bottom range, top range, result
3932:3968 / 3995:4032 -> 2.10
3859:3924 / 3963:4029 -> 1.53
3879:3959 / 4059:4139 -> 2.04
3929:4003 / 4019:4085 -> 1.64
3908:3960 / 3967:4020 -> 1.58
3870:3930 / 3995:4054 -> 1.80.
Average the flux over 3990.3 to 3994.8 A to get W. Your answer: 51.1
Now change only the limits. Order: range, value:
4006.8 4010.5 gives 52.8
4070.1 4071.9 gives 40.1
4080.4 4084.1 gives 60.5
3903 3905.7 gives 29.3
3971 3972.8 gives 19.7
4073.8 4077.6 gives 52.5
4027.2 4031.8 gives 50.6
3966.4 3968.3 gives 8.6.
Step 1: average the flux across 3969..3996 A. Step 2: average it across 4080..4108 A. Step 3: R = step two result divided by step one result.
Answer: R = 1.45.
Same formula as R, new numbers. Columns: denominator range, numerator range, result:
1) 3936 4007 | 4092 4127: 1.63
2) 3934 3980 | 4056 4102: 2.01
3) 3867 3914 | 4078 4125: 1.88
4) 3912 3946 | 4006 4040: 2.21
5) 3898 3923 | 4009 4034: 1.56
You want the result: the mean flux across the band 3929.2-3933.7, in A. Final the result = 9.22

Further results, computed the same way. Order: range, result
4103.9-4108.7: 60.5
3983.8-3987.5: 46.5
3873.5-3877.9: 29.9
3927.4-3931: 14.3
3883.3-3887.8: 26.9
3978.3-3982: 45.3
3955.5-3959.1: 35.2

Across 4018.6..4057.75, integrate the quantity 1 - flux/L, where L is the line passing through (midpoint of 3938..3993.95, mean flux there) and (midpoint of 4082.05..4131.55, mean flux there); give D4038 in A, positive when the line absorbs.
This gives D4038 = -4.9 A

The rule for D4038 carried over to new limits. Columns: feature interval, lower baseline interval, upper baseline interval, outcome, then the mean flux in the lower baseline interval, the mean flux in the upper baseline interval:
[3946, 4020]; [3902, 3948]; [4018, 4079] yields -4.1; 26.6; 50.7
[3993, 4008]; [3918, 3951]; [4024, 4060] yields -3.9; 23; 51.1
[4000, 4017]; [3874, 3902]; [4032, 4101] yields -2.5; 31.3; 52.5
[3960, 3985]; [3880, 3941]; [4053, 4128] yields 7.2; 28.6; 55.5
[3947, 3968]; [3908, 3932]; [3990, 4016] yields 4.8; 29.8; 51.3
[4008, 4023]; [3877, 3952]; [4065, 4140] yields -3.4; 28.8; 56.7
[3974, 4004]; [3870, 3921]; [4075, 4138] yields -2.8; 31.9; 57.5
